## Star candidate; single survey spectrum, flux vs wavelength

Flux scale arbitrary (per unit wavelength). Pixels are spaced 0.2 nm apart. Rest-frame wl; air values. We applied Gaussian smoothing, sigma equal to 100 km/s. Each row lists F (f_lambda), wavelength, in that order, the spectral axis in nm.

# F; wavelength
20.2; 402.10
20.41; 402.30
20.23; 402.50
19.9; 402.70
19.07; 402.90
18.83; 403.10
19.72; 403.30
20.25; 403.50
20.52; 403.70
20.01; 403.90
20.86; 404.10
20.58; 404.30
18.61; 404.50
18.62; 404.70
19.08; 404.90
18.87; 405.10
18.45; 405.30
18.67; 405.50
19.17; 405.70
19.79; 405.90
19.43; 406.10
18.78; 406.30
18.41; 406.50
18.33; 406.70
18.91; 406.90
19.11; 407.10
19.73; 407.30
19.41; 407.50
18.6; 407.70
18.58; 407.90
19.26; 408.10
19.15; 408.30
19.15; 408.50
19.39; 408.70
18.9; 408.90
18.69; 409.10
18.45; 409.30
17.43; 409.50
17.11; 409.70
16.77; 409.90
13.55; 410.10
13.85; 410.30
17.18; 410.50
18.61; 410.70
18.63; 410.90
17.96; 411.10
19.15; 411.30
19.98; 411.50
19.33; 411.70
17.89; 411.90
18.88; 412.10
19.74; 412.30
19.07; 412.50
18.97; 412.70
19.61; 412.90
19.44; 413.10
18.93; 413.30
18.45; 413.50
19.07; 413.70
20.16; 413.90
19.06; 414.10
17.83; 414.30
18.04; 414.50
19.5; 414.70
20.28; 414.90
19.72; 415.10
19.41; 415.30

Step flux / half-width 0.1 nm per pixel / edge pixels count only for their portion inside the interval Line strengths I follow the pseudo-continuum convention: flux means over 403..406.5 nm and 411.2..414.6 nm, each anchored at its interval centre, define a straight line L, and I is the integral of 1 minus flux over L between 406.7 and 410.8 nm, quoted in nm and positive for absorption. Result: 0.24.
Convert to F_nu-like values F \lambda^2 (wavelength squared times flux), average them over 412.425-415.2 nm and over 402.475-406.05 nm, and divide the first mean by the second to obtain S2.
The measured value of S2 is 1.0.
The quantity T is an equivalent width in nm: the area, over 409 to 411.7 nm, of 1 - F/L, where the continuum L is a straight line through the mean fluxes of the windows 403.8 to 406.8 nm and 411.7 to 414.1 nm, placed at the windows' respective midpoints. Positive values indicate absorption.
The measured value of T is 0.223 nm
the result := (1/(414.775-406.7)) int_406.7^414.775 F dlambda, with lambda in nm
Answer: 18.5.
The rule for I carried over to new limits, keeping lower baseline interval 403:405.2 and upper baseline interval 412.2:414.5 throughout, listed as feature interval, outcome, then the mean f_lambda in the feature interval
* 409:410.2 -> 0.14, 17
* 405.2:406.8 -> 0.05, 18.9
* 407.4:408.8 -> 0.02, 19.1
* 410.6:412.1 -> 0.03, 18.8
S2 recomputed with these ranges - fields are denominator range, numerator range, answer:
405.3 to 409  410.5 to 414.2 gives 1.02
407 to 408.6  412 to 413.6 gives 1.03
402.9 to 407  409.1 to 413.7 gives 0.97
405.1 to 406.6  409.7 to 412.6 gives 0.97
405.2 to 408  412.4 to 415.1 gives 1.05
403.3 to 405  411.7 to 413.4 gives 1.00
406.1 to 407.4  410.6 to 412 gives 1.02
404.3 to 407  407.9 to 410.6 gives 0.95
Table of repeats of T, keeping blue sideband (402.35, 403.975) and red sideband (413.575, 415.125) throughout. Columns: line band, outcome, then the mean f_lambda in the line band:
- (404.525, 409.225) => 0.15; 19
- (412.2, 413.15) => 0.00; 19.4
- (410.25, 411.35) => 0.10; 17.7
